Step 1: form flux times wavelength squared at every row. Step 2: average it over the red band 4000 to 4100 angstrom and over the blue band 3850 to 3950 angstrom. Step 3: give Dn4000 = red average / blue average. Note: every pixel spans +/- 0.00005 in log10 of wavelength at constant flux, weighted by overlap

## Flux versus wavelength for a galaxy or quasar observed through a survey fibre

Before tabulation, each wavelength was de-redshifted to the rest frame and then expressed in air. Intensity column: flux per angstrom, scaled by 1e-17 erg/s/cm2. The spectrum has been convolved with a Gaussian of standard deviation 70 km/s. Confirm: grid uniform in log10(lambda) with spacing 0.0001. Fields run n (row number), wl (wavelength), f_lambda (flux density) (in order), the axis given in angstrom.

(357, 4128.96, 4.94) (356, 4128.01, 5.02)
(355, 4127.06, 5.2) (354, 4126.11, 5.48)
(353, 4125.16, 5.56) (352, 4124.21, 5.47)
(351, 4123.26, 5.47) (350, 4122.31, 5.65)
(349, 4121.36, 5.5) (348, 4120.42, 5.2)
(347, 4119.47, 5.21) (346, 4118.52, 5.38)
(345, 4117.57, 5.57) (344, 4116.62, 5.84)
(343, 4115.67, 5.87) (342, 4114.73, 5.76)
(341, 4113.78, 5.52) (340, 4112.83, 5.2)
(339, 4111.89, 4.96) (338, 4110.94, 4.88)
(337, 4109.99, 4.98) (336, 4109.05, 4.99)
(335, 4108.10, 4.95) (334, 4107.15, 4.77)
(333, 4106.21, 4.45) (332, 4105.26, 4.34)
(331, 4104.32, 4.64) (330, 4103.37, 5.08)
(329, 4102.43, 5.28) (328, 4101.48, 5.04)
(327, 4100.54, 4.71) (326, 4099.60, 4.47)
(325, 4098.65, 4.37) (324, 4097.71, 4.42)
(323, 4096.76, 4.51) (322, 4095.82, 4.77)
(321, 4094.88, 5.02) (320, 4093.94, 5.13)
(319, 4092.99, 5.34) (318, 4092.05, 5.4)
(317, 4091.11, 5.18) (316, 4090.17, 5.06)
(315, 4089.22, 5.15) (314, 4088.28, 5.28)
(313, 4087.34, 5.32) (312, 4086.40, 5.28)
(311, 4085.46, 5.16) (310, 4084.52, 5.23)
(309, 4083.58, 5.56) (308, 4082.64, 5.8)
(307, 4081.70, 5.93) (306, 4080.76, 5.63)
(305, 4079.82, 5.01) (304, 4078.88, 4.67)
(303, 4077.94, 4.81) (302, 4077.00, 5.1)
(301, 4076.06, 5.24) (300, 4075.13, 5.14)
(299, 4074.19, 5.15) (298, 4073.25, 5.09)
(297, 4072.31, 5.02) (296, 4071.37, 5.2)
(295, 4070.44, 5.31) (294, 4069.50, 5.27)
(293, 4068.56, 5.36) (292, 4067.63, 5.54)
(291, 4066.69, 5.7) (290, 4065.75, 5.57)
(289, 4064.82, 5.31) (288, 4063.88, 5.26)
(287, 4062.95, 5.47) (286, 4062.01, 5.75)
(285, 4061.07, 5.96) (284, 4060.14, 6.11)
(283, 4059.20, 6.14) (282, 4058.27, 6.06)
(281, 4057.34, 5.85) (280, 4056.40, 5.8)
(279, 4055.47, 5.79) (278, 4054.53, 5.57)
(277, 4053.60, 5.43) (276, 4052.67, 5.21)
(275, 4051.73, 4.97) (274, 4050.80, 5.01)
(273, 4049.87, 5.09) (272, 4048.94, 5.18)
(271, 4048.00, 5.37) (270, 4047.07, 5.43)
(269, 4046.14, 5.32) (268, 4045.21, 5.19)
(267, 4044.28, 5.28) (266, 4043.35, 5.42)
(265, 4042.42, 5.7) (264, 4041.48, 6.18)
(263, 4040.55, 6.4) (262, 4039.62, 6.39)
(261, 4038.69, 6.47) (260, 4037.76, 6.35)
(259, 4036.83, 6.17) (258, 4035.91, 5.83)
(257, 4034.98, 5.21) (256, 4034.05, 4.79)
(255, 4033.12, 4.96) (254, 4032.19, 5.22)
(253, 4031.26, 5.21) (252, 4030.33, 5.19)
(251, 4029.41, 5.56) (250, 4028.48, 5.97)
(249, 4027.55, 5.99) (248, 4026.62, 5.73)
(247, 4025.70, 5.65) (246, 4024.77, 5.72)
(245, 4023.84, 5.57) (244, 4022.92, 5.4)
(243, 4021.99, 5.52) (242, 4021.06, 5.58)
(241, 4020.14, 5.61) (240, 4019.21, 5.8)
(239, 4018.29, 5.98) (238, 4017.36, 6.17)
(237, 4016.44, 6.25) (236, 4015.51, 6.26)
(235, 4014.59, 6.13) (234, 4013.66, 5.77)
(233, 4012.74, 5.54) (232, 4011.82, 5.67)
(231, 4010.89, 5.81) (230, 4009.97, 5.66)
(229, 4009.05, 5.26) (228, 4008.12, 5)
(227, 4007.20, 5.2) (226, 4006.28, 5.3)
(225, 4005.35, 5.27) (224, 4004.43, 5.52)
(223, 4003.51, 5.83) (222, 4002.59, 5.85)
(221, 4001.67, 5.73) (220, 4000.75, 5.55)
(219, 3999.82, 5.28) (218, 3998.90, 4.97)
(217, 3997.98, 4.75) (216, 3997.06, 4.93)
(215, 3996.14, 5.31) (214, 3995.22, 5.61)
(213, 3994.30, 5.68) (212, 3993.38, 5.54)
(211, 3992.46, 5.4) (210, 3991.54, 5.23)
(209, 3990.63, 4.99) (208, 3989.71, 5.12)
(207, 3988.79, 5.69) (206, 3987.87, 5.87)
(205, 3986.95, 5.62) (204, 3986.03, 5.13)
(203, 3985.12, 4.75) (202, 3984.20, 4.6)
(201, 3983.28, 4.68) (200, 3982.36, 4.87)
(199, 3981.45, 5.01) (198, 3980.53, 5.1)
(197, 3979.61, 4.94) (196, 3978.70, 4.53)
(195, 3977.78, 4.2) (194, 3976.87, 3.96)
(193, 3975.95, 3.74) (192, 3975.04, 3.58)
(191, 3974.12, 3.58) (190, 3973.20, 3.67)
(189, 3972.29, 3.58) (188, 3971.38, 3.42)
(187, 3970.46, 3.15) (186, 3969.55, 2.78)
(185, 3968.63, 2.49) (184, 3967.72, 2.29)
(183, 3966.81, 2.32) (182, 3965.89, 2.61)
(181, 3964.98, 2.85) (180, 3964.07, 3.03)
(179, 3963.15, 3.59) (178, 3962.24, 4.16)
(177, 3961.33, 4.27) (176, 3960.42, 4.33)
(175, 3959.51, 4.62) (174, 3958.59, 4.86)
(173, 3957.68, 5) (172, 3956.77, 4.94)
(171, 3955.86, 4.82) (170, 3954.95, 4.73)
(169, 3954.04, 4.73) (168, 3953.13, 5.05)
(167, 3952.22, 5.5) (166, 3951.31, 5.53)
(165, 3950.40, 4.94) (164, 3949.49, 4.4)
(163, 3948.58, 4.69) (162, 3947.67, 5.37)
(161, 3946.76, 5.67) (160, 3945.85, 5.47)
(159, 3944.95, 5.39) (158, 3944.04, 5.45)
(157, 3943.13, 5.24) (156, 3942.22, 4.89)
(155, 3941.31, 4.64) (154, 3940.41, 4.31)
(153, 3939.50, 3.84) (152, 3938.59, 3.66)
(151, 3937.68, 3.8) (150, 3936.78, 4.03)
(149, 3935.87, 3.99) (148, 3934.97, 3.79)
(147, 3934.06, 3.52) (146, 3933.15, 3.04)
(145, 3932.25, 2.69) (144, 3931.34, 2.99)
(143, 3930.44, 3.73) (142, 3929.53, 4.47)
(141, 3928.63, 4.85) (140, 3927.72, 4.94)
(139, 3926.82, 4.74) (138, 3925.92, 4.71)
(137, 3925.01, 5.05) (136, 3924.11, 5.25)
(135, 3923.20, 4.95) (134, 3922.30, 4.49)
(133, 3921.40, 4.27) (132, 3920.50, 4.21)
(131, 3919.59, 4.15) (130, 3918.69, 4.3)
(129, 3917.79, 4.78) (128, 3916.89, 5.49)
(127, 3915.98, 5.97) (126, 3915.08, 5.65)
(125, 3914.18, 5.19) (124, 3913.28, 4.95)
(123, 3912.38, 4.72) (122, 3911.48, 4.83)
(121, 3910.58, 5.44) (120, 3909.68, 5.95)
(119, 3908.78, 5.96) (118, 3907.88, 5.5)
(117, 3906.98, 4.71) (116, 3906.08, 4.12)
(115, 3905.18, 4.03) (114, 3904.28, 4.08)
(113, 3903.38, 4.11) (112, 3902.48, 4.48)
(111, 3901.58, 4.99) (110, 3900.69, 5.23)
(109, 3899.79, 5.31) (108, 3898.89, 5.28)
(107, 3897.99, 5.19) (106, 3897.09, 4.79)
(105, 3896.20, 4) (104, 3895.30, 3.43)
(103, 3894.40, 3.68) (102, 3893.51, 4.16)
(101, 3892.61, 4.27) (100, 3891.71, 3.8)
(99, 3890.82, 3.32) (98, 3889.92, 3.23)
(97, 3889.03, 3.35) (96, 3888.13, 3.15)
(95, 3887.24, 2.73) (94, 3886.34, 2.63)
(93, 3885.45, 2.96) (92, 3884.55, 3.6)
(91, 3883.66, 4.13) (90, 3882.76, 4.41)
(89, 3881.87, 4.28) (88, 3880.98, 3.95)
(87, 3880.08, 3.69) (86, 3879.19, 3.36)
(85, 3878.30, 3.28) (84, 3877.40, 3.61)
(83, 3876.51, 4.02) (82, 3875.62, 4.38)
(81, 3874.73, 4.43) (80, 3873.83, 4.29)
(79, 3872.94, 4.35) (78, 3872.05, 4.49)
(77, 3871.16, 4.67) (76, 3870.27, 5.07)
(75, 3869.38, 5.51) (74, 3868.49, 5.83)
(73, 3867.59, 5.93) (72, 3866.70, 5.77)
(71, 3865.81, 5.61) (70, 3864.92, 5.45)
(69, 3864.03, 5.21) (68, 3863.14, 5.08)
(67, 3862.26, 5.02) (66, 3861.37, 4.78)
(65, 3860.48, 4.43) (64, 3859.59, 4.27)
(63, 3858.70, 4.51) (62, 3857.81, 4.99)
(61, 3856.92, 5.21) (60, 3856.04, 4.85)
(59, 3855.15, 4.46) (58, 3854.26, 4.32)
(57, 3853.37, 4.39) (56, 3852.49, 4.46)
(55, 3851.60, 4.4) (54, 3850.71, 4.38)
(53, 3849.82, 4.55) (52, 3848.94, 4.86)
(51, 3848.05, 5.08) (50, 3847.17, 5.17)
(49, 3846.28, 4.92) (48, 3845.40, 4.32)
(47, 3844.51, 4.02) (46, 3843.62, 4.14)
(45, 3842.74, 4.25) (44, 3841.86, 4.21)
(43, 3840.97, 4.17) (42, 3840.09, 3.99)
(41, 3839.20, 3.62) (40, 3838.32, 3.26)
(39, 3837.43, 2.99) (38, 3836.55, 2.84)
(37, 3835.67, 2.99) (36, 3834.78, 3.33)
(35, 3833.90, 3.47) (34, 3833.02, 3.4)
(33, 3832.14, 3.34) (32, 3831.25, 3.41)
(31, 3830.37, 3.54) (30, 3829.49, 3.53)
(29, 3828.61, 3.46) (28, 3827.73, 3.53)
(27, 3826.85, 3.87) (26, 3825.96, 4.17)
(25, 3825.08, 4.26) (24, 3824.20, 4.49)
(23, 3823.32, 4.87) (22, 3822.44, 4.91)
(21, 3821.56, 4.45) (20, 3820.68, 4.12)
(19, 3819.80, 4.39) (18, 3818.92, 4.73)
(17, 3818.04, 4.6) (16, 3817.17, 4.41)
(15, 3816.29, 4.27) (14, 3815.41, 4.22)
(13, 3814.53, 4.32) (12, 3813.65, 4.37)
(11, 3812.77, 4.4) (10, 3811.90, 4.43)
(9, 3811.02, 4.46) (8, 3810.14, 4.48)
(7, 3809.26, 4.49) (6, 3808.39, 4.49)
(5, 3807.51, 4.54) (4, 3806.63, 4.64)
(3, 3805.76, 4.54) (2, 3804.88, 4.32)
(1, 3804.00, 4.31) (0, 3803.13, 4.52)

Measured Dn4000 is 1.3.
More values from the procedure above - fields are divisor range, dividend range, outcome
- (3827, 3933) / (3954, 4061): 1.25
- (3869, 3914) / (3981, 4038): 1.36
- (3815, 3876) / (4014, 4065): 1.42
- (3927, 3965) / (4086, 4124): 1.24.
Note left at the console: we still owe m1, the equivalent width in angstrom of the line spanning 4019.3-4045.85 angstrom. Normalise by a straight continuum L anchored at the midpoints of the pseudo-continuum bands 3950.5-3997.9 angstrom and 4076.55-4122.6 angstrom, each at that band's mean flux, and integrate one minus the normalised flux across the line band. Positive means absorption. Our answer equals -5.0 angstrom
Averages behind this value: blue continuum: 4.44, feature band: 5.65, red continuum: 5.13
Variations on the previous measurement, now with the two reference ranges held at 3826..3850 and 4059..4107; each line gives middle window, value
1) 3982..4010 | -3.4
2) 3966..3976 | 3.2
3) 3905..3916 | -2.3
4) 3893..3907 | -0.9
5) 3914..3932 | -1.5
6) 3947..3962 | -1.3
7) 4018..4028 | -1.7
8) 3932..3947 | 0.3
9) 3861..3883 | -3.4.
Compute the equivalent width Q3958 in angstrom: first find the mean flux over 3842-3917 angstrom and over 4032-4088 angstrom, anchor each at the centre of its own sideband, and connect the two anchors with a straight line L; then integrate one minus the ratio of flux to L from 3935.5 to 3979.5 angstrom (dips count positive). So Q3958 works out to 6.47 angstrom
